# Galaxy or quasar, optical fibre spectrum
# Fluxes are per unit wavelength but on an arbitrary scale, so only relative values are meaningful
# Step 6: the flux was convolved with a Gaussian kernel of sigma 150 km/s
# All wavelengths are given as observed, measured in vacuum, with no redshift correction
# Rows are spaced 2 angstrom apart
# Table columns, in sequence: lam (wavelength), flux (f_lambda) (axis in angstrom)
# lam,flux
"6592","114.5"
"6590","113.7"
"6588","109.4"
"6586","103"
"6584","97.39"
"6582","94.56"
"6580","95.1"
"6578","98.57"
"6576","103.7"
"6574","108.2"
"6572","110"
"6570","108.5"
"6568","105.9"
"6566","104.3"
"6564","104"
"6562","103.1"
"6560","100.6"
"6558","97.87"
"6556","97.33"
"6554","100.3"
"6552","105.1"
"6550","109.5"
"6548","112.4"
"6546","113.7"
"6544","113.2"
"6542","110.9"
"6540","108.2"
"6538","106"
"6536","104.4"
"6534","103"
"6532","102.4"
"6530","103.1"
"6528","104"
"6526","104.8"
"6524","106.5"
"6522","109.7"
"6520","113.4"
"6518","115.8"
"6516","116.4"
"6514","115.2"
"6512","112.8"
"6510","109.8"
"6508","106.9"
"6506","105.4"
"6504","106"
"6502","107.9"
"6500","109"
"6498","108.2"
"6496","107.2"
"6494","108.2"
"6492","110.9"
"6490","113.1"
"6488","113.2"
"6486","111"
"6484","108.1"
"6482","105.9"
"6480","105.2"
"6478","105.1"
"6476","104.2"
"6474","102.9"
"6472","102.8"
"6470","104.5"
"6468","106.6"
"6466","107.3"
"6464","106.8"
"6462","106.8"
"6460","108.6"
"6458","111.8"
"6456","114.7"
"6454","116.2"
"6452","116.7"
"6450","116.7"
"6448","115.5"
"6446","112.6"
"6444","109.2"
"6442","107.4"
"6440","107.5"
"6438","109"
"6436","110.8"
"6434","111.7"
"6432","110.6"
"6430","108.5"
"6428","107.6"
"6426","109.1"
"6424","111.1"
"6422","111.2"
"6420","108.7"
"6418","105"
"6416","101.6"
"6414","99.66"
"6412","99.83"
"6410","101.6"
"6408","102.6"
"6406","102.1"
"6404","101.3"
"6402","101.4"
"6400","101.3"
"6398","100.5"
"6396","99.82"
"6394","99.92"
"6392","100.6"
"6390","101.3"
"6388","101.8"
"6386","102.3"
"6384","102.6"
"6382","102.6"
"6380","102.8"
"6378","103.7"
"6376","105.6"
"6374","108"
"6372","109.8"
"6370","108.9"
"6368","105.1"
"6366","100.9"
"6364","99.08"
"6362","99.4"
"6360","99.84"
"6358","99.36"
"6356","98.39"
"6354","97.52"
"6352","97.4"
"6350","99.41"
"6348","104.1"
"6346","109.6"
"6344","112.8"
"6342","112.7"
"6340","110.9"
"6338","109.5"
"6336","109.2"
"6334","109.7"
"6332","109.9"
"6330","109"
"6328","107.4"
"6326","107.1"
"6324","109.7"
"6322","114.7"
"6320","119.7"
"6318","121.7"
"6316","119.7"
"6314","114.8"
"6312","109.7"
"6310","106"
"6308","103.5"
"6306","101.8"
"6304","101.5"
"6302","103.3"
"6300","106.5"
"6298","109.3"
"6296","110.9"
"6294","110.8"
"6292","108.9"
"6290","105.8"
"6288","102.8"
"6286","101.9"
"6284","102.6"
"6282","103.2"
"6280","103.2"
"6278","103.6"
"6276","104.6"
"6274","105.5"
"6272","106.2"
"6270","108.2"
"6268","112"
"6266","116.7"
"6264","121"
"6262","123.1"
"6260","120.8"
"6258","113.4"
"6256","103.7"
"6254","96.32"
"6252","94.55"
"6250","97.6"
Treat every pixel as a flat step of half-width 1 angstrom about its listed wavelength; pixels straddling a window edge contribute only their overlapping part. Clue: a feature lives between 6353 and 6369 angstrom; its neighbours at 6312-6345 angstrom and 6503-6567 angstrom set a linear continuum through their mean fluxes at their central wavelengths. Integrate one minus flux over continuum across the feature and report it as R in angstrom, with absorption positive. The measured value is 1.7 angstrom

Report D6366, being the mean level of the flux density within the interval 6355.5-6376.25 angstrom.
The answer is 103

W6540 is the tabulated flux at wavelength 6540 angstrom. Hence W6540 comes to 108.2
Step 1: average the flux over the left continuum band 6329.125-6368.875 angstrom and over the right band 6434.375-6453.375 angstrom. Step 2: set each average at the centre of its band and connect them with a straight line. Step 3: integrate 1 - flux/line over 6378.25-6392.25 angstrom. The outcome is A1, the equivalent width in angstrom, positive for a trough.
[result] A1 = 0.68 angstrom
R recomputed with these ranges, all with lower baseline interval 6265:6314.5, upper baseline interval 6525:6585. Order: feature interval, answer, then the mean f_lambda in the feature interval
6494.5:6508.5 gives -0.34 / 107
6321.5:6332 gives -0.32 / 109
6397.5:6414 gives 0.67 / 101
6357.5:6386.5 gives 0.65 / 103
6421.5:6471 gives -2.41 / 110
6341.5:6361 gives 0.57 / 103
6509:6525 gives -1.19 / 112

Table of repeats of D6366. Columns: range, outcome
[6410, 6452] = 109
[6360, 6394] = 103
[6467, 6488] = 106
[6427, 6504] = 109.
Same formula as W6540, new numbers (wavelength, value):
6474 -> 102.9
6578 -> 98.57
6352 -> 97.4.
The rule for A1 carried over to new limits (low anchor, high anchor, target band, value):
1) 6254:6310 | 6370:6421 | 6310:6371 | -1.36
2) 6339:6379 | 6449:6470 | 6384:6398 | 0.69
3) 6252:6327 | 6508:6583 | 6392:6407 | 0.95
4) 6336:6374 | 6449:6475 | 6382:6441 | 1.42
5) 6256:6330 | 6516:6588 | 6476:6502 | -0.55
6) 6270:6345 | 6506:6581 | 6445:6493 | -1.03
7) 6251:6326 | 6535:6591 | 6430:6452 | -0.95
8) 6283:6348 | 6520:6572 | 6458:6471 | -0.02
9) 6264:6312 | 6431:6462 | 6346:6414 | 4.72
